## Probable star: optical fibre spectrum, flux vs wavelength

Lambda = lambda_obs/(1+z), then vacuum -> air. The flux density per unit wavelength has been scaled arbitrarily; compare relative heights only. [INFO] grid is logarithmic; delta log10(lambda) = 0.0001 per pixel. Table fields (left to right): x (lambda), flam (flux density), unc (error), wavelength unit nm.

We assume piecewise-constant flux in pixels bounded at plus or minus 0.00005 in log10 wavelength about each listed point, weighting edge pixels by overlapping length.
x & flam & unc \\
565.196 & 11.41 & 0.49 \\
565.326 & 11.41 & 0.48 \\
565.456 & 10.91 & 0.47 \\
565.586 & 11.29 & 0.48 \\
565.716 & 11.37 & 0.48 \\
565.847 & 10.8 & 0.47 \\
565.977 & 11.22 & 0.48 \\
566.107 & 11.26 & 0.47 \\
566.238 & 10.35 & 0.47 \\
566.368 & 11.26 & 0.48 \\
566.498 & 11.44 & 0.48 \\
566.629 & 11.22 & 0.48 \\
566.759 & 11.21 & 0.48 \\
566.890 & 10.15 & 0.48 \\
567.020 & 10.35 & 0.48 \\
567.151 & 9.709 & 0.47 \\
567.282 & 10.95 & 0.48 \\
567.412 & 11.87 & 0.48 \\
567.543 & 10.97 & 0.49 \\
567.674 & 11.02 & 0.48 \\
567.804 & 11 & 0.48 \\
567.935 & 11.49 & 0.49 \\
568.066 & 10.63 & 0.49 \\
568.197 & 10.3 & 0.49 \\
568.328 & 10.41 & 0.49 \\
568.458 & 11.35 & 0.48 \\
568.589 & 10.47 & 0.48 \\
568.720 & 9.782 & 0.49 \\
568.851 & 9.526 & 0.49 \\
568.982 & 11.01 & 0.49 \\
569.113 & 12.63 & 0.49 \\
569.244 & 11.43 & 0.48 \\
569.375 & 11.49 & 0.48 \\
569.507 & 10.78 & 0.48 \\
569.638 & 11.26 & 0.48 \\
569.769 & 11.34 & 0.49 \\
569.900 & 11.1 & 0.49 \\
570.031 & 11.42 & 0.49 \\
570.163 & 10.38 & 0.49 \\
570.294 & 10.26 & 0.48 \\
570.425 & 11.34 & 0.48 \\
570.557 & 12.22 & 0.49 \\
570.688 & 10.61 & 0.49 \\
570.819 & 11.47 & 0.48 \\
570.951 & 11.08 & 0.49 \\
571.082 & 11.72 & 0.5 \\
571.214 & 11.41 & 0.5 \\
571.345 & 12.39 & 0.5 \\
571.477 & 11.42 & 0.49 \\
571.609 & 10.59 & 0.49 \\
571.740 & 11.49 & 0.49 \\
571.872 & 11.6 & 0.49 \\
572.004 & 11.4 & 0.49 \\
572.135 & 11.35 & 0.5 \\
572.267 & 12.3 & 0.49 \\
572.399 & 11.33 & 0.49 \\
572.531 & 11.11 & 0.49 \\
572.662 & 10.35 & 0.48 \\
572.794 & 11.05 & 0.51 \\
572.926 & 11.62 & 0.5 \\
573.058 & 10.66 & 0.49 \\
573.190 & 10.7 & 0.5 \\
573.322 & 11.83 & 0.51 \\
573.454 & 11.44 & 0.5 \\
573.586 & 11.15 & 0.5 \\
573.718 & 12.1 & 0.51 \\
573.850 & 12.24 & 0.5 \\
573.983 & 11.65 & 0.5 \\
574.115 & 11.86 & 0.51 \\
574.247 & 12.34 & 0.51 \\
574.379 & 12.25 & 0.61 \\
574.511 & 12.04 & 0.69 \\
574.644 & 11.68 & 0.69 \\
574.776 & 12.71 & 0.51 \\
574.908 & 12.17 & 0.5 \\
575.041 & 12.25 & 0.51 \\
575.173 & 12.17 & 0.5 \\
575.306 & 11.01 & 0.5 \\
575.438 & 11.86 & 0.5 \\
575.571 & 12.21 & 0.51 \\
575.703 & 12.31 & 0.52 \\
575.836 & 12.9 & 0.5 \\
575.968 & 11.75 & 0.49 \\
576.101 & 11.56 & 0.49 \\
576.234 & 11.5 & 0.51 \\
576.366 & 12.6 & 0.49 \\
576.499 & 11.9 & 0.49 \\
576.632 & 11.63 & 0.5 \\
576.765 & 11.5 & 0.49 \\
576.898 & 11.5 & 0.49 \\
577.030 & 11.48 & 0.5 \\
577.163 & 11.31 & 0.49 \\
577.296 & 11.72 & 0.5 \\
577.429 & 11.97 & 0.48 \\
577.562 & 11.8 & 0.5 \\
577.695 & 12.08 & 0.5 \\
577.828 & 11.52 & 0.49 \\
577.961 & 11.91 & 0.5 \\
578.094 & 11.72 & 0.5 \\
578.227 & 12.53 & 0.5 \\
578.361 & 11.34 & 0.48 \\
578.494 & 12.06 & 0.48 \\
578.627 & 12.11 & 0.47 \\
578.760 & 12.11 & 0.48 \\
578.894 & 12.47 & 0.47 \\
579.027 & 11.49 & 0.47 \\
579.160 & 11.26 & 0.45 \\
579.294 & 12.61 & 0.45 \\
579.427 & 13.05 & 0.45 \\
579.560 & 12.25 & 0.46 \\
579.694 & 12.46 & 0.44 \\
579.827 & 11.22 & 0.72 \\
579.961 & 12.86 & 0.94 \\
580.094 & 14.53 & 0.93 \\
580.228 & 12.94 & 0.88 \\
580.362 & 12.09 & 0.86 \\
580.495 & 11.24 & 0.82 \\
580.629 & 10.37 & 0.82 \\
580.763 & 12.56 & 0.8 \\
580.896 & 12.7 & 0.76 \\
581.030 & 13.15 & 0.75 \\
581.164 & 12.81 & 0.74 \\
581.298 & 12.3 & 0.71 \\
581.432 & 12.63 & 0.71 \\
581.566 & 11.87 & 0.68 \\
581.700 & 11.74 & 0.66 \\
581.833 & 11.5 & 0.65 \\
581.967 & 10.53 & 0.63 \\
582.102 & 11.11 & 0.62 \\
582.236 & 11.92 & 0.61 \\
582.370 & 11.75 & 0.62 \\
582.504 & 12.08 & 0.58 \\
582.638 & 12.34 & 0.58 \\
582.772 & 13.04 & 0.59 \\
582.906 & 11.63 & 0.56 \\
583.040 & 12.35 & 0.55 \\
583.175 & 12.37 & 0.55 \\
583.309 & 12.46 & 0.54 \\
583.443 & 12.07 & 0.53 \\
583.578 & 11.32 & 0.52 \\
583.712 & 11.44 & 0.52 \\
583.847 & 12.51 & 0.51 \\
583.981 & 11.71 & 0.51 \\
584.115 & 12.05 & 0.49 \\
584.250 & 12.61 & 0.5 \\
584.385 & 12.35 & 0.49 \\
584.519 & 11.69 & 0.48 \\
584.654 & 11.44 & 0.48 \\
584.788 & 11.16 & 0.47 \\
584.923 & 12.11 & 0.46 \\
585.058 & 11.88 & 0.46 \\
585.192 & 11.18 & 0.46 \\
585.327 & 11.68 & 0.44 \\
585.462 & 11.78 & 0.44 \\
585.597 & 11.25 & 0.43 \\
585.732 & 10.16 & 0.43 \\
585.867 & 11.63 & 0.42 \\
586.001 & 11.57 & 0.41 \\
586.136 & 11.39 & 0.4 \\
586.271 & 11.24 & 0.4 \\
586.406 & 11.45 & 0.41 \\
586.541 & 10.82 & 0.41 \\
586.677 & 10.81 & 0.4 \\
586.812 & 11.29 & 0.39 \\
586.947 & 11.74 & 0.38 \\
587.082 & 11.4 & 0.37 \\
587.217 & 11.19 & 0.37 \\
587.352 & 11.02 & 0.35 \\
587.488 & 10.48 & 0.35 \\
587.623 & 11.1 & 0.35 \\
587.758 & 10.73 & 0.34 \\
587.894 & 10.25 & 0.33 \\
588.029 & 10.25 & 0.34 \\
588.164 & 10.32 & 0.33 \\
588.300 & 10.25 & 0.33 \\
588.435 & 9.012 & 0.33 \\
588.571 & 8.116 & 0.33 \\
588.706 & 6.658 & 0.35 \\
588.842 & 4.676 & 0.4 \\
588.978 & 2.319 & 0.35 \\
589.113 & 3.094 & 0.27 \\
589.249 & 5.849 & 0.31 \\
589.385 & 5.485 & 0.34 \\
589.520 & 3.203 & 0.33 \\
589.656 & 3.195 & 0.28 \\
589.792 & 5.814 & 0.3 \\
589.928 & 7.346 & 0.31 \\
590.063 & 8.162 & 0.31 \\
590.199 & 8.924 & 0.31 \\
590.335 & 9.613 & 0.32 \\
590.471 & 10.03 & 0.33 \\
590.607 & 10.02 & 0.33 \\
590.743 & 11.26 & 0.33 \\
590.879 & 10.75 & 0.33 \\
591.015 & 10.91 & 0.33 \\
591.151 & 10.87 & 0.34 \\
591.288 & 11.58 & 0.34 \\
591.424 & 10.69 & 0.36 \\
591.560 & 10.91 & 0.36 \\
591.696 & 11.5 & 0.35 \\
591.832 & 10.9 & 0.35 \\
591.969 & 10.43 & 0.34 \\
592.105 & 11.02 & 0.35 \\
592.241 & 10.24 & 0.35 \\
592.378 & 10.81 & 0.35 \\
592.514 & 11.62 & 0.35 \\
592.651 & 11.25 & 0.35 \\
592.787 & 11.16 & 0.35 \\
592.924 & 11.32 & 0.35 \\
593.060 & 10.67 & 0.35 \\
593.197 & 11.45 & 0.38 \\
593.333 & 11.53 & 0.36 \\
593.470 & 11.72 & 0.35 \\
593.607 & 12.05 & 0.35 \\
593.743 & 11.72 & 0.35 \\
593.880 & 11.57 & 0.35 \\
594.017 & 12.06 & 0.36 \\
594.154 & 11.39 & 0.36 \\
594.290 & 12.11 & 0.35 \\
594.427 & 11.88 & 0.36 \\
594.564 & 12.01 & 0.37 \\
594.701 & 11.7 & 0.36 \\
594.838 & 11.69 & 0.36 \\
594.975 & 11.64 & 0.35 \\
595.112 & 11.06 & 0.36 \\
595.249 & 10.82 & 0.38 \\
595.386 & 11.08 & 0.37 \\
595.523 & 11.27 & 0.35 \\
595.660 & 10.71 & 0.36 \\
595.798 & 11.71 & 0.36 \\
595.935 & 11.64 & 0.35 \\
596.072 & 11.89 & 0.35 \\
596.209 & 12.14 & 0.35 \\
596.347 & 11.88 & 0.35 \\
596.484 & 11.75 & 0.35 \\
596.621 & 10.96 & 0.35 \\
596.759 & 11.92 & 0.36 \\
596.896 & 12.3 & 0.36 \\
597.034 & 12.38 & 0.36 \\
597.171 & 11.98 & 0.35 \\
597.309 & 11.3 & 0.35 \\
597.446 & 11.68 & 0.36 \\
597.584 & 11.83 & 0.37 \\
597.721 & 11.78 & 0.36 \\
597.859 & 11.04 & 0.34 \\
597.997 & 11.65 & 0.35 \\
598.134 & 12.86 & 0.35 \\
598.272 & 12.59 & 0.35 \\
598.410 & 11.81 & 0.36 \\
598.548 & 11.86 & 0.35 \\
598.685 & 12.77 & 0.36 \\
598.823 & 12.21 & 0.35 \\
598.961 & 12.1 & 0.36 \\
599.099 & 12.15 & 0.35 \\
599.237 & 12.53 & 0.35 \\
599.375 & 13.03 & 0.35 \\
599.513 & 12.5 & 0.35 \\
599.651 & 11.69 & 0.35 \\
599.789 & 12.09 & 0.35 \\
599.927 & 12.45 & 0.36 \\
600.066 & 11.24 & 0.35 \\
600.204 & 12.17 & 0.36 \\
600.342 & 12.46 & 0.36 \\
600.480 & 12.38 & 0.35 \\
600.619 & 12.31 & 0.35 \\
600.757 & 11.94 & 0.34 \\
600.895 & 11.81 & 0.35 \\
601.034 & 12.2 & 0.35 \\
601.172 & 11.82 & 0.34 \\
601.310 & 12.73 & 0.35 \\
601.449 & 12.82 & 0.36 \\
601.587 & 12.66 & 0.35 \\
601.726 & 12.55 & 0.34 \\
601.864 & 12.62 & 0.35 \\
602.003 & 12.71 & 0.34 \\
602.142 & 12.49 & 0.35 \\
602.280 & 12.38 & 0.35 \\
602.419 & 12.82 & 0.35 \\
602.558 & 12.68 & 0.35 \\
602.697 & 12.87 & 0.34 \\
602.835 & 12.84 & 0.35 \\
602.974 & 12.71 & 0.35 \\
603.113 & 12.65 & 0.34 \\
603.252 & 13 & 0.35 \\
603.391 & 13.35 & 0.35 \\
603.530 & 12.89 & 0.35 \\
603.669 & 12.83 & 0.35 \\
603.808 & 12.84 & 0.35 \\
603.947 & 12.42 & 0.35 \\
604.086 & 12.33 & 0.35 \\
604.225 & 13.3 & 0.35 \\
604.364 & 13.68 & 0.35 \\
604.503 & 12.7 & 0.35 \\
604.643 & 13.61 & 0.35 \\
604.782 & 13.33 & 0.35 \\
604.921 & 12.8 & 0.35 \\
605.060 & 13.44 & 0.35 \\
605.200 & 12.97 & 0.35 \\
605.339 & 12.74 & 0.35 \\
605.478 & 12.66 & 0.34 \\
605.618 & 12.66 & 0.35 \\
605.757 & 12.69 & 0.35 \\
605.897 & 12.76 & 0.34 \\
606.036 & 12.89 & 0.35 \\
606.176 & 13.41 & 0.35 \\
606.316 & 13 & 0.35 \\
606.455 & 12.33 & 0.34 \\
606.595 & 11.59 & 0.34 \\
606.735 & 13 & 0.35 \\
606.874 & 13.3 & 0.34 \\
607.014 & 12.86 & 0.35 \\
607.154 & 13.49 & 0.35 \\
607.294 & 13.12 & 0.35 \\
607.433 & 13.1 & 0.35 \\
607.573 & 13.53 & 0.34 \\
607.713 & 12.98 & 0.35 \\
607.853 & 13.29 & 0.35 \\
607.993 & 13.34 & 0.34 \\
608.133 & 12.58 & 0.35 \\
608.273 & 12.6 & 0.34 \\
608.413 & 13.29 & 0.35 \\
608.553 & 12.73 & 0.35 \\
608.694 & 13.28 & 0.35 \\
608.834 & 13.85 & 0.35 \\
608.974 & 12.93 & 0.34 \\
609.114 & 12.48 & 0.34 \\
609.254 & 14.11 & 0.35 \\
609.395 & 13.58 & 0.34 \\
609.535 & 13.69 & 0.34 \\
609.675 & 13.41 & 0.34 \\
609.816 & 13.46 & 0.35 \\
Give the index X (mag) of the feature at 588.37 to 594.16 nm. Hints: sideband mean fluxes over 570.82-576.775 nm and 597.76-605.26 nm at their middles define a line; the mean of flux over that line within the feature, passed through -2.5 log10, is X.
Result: 0.29 mag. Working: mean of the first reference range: 11.7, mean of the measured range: 9.35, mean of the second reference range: 12.5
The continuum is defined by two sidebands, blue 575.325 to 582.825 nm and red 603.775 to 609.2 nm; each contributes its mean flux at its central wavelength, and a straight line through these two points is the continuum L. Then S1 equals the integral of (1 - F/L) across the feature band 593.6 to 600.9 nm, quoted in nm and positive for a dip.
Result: 0.45 nm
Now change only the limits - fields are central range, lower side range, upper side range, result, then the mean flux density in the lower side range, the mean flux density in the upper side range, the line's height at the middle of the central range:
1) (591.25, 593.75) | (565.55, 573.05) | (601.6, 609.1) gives 0.22 nm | 11.1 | 12.9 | 12.3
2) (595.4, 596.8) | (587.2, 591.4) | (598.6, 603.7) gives -0.10 nm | 8.46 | 12.5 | 10.8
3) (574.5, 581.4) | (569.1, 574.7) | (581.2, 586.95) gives -0.29 nm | 11.4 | 11.7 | 11.6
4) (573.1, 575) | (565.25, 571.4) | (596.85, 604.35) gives -0.10 nm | 11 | 12.4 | 11.3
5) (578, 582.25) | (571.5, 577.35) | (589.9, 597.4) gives -0.21 nm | 11.7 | 11.2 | 11.5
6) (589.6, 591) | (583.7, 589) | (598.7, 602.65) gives 0.32 nm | 10.7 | 12.3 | 11.2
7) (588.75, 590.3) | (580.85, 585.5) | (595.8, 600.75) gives 0.85 nm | 12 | 12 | 12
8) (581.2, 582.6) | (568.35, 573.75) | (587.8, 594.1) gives -0.21 nm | 11.2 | 9.42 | 10.2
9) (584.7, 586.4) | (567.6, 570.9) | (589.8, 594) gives -0.10 nm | 11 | 10.7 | 10.8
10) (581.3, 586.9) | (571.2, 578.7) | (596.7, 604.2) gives 0.11 nm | 11.7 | 12.3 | 11.9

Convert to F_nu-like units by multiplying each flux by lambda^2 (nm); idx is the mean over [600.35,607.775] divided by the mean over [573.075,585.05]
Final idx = 1.16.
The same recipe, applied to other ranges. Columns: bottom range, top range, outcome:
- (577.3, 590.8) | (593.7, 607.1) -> 1.20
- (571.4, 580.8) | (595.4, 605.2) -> 1.13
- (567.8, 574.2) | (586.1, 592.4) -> 0.88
